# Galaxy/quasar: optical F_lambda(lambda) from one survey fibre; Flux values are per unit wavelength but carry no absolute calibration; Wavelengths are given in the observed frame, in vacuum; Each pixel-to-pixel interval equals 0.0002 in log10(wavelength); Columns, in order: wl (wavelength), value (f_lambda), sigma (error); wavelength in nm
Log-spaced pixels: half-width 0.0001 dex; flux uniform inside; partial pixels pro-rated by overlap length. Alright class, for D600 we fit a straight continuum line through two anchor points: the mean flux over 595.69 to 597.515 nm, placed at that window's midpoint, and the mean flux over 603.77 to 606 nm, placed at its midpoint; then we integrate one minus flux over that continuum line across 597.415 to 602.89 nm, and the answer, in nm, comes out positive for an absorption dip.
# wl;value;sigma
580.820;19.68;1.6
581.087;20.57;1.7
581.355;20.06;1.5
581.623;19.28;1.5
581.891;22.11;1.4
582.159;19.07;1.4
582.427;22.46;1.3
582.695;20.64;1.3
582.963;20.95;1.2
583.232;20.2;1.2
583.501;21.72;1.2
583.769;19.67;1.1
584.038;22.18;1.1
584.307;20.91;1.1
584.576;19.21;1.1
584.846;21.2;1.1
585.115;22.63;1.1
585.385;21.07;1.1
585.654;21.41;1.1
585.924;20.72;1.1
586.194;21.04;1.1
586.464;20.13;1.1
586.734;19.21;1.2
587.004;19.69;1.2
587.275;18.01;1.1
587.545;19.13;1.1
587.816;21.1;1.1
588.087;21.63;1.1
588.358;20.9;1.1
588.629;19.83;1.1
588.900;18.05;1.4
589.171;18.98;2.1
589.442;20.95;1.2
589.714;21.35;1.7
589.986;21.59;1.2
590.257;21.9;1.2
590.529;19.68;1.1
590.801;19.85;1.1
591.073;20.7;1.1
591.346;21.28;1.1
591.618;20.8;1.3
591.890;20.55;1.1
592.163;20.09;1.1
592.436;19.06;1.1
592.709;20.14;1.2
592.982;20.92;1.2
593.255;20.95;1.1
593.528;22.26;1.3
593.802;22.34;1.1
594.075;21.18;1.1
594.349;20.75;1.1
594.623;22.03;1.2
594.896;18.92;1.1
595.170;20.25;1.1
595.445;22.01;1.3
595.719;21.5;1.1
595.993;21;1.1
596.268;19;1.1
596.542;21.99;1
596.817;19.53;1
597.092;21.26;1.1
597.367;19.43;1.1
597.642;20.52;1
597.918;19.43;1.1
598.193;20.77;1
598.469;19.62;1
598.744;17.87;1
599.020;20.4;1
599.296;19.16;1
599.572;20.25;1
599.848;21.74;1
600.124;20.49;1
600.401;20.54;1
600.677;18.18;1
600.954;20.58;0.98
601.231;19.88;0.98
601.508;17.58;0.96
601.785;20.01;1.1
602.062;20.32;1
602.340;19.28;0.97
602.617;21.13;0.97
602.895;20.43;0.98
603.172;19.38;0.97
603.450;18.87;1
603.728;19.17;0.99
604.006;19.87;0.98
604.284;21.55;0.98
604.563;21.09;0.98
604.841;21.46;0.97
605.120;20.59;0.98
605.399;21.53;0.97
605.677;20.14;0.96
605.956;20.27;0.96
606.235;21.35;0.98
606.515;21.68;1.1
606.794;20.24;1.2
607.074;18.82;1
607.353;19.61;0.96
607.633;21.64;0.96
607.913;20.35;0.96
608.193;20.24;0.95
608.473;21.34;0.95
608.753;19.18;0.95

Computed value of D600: 0.19 nm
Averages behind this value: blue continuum 20.5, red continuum 20.8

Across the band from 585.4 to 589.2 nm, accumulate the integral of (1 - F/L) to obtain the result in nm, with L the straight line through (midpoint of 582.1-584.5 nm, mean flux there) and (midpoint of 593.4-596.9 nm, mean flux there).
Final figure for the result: 0.16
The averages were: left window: 20.9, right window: 21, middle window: 20.1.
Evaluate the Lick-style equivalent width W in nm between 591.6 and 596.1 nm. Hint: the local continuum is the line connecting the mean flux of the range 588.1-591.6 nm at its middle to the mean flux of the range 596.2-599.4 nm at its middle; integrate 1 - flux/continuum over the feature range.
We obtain -0.15 nm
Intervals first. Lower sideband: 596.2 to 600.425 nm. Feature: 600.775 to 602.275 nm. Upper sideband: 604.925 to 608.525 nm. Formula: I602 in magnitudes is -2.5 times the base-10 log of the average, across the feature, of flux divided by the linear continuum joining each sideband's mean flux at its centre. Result 0.04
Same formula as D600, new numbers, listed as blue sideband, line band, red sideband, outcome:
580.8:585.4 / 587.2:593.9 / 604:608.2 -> 0.08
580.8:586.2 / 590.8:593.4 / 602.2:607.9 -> 0.02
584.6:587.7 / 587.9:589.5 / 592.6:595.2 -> 0.04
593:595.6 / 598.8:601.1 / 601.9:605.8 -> 0.07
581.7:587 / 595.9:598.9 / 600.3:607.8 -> 0.06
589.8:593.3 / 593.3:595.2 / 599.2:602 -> -0.07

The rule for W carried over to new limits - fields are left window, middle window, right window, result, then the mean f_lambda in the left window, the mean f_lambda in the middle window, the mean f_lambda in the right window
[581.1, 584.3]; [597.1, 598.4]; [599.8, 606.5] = 0.01 nm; 20.8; 20.1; 20.2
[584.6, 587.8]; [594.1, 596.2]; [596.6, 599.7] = -0.09 nm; 20.4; 20.9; 19.9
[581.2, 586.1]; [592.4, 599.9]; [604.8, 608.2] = 0.07 nm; 20.9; 20.5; 20.6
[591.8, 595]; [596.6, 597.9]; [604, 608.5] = 0.03 nm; 20.8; 20.2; 20.7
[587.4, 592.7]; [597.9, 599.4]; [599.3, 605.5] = 0.05 nm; 20.4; 19.6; 20.1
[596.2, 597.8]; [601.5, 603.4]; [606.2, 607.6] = 0.05 nm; 20.3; 19.8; 20.4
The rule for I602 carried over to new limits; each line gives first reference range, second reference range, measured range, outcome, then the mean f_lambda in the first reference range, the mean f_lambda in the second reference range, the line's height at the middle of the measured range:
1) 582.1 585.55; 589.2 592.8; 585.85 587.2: 0.042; 21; 20.6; 20.8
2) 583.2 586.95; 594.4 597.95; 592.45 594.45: -0.025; 20.8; 20.6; 20.6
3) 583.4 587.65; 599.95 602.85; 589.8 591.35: -0.027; 20.5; 19.8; 20.3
